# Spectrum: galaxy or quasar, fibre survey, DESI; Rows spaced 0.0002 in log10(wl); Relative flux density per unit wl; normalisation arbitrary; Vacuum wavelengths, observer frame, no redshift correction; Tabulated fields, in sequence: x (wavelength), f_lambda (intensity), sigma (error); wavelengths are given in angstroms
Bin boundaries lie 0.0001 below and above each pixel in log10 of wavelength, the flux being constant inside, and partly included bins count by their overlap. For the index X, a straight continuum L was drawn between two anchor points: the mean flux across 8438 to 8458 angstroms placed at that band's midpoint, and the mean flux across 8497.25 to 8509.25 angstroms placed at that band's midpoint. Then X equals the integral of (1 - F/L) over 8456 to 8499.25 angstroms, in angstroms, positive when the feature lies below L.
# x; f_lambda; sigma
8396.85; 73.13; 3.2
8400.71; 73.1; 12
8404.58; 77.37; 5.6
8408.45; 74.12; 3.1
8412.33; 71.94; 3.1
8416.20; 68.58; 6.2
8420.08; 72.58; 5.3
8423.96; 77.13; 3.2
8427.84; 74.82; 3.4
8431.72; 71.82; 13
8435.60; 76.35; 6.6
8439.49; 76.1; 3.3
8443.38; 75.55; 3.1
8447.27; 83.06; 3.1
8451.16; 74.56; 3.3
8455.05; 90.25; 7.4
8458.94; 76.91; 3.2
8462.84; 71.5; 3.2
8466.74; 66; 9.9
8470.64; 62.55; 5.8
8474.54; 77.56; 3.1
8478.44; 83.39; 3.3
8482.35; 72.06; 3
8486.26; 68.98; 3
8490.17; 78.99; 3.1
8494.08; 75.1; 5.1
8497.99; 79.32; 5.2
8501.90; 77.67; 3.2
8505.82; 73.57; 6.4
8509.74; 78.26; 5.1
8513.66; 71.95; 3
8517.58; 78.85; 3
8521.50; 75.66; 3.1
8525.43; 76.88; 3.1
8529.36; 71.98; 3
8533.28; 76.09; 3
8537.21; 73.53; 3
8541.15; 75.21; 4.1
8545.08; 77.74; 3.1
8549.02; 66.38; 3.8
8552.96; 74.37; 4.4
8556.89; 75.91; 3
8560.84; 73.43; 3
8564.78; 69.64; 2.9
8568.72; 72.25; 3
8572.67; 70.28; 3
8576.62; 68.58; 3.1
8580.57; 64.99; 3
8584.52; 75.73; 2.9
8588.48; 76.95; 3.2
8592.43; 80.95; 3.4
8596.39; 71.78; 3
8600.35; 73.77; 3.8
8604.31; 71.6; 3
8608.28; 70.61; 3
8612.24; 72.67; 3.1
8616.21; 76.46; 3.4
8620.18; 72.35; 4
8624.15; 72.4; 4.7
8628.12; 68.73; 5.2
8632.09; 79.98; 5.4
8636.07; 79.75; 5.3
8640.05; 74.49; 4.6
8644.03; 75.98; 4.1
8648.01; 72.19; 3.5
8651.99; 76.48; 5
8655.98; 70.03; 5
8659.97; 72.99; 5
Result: 2.2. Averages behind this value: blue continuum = 79.9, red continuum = 76.8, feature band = 74.1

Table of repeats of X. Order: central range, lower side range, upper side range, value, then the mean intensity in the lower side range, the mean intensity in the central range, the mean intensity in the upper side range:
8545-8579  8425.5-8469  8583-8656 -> 1.50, 76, 71.7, 74.5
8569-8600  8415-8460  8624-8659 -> 0.95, 76.6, 72.8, 74.5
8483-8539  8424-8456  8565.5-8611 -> -0.30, 77.4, 75.4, 72.4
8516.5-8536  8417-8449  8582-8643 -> -0.17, 75.6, 75.7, 74.5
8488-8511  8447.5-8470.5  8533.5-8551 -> -0.81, 75.3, 77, 73.5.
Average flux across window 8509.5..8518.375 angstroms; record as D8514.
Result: 75.7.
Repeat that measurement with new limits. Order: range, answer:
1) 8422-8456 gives 77.4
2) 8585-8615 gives 74.2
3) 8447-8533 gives 75.6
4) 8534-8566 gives 73.5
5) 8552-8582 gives 71.2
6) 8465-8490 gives 72.3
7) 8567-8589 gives 71.1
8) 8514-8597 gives 73.7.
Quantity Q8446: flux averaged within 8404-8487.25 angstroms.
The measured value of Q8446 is 74.7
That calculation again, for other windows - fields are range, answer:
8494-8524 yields 76.4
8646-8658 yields 72.9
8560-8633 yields 72.7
